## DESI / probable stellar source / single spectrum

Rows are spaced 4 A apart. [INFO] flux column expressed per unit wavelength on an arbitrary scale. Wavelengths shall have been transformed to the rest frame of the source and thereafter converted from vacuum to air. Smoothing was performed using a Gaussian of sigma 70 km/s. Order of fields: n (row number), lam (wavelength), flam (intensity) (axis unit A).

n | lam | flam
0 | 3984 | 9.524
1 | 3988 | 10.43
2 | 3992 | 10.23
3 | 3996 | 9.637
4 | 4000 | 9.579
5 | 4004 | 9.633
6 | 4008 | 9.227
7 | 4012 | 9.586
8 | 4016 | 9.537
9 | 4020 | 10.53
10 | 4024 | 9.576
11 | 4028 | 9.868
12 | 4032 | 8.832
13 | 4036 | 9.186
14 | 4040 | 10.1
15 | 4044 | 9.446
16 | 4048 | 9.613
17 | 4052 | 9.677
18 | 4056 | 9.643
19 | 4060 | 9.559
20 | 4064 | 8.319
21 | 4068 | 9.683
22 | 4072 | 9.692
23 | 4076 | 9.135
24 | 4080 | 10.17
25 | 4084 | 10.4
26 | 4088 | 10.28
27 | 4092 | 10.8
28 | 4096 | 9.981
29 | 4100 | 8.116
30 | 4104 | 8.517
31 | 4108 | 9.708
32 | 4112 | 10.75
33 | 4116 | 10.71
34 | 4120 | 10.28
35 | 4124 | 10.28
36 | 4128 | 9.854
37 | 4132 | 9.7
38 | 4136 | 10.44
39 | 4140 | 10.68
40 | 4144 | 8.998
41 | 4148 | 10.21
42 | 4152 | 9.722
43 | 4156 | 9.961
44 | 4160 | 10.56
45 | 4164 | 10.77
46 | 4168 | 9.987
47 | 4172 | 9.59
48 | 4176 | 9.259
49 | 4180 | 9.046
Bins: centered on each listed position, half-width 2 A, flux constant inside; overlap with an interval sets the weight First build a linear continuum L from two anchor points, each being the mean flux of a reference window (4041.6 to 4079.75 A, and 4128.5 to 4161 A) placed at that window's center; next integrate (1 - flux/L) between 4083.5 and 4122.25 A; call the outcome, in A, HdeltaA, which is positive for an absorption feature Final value -0.8 A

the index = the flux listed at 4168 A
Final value 9.987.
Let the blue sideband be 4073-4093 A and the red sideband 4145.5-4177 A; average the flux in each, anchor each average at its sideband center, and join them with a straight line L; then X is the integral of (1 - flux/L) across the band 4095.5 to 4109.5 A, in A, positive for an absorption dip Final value 1.6 A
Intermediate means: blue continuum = 10.1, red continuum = 10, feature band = 8.96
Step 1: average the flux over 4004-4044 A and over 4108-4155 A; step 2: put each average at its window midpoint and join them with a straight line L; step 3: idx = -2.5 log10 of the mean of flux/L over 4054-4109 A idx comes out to 0.03 mag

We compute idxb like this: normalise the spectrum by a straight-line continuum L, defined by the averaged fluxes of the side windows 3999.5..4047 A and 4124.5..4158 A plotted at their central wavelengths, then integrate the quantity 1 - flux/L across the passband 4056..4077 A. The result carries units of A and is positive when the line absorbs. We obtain 0.9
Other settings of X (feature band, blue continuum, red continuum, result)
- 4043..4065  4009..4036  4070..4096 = 0.9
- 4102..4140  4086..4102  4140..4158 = -1.0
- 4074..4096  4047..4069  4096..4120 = -1.4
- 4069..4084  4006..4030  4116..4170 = 0.2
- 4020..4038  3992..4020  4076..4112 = 0.4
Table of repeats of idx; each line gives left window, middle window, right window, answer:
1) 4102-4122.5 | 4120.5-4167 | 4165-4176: -0.02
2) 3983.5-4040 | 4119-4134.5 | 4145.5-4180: -0.02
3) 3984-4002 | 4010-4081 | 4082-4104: 0.03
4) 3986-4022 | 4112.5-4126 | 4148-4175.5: -0.05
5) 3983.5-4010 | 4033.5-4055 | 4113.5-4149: 0.03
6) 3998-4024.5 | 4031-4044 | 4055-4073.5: 0.01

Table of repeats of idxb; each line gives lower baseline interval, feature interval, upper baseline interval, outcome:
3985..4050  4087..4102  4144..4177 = 0.1 A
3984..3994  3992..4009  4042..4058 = 0.7 A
